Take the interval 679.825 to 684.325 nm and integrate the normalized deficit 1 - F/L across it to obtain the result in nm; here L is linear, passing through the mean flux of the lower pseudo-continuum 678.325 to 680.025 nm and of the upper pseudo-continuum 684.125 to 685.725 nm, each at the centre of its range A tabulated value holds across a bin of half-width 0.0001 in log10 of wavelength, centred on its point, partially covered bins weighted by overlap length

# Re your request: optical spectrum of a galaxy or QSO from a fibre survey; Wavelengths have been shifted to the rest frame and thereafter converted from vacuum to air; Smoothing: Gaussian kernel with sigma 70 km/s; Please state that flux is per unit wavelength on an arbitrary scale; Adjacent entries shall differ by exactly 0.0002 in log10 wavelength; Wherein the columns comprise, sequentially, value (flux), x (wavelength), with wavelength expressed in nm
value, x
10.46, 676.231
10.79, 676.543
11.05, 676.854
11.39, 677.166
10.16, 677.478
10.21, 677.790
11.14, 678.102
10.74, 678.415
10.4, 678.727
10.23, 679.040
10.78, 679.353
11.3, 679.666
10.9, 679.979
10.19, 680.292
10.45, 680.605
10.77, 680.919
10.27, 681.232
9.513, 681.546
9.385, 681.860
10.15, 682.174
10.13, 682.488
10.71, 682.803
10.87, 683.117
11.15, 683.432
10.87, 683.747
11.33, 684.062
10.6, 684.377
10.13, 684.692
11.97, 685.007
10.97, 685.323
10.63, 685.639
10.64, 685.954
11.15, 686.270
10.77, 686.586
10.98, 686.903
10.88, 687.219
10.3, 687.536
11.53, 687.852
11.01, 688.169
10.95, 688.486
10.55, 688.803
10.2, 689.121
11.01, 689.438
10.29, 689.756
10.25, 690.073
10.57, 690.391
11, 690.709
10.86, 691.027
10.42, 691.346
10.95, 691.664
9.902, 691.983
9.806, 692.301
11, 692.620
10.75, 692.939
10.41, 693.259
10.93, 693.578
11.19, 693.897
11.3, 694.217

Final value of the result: 0.136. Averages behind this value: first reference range 10.7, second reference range 10.9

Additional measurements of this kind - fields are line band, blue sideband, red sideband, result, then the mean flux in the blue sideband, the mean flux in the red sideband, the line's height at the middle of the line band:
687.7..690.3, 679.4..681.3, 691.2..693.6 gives -0.04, 10.7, 10.5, 10.5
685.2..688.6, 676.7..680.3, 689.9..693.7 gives -0.08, 10.7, 10.6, 10.6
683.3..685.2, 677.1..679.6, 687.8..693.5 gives -0.07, 10.6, 10.6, 10.6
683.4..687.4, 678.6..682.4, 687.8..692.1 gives -0.15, 10.4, 10.7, 10.5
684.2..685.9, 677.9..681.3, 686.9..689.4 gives -0.02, 10.7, 10.8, 10.7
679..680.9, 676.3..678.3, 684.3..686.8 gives 0.02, 10.8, 10.9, 10.8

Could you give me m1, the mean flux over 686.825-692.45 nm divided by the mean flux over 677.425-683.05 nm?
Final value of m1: 1.02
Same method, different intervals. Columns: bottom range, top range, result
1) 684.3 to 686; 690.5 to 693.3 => 0.97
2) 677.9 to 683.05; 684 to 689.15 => 1.04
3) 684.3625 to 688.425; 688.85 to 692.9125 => 0.97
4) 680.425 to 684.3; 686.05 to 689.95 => 1.03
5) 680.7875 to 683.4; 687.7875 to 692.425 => 1.03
